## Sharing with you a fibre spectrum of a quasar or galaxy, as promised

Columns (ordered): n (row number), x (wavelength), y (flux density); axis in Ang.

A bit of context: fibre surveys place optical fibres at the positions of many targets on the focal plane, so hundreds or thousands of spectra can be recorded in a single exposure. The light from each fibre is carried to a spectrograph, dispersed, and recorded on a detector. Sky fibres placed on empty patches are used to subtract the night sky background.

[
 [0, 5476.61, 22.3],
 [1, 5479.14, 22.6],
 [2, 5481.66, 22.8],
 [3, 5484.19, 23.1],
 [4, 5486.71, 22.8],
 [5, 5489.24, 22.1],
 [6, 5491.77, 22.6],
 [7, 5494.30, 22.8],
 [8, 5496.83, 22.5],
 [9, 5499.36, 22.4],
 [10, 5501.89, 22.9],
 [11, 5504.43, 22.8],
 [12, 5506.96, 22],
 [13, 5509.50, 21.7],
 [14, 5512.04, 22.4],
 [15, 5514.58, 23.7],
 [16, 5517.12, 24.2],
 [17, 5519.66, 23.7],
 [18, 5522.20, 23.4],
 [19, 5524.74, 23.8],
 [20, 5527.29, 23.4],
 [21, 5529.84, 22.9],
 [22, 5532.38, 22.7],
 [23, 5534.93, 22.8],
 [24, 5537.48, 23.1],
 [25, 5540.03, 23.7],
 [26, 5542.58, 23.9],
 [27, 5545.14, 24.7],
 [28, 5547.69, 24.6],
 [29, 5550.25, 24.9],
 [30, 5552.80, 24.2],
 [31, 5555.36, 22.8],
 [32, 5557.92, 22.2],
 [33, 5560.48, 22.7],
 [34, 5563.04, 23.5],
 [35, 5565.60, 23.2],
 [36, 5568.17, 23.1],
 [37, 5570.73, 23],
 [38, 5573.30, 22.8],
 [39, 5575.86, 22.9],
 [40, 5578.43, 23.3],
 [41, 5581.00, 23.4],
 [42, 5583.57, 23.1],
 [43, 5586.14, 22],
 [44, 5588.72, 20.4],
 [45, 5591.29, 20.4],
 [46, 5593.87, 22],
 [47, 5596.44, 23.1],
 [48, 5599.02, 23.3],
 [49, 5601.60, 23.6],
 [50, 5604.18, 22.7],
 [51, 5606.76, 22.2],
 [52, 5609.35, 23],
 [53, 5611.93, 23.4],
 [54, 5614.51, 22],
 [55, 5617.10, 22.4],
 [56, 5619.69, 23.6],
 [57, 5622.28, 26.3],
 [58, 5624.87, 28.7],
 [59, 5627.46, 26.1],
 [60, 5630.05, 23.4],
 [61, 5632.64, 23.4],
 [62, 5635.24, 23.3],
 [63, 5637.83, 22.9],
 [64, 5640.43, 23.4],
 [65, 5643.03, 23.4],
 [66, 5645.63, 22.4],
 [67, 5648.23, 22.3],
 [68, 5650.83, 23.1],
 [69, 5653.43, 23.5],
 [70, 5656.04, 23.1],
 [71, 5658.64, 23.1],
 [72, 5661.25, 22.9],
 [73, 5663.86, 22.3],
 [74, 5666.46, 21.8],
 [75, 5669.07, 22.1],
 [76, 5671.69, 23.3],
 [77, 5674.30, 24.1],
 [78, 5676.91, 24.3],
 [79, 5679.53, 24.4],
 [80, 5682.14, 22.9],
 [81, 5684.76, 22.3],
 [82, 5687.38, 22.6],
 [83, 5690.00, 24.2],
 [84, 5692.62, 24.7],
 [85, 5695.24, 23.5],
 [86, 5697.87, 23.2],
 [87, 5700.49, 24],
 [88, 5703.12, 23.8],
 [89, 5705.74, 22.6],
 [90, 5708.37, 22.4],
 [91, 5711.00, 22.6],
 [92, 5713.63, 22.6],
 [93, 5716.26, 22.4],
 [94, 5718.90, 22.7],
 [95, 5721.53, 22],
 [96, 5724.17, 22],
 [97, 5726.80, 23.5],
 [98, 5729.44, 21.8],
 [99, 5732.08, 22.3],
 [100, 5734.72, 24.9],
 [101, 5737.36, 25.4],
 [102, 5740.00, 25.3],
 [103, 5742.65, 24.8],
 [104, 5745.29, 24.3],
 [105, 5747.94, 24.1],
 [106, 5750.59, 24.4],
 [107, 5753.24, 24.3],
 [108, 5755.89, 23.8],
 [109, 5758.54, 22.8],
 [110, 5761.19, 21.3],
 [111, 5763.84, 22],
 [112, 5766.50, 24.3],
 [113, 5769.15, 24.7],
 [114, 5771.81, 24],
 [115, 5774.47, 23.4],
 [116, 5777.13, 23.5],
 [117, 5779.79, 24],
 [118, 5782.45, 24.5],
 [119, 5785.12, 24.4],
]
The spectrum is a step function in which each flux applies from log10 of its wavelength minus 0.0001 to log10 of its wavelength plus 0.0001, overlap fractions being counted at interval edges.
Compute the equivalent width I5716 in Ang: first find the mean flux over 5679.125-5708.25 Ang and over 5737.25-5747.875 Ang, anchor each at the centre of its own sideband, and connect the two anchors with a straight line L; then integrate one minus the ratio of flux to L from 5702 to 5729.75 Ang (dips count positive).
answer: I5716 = 1.65 Ang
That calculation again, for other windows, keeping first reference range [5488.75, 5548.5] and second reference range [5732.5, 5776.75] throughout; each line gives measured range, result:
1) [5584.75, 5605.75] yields 1.1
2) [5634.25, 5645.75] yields 0.2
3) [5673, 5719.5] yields 0.9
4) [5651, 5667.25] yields 0.5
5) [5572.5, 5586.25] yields 0.2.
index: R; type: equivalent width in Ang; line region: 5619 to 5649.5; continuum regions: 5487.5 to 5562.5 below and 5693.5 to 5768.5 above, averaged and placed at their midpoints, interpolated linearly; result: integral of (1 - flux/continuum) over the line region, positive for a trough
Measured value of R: -1.1 Ang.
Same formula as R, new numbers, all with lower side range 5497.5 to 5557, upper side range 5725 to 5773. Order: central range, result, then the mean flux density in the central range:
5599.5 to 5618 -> 0.5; 22.8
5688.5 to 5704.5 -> -0.1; 23.9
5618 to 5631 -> -1.1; 25.6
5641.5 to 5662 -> 0.5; 23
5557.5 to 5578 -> 0.4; 23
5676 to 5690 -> 0.2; 23.3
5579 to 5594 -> 1.0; 21.9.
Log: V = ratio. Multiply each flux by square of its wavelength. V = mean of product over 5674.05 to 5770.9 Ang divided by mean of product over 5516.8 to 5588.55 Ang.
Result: 1.07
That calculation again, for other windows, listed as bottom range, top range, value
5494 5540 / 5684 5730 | 1.07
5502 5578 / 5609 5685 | 1.05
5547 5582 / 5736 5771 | 1.10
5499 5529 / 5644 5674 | 1.04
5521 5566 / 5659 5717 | 1.04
